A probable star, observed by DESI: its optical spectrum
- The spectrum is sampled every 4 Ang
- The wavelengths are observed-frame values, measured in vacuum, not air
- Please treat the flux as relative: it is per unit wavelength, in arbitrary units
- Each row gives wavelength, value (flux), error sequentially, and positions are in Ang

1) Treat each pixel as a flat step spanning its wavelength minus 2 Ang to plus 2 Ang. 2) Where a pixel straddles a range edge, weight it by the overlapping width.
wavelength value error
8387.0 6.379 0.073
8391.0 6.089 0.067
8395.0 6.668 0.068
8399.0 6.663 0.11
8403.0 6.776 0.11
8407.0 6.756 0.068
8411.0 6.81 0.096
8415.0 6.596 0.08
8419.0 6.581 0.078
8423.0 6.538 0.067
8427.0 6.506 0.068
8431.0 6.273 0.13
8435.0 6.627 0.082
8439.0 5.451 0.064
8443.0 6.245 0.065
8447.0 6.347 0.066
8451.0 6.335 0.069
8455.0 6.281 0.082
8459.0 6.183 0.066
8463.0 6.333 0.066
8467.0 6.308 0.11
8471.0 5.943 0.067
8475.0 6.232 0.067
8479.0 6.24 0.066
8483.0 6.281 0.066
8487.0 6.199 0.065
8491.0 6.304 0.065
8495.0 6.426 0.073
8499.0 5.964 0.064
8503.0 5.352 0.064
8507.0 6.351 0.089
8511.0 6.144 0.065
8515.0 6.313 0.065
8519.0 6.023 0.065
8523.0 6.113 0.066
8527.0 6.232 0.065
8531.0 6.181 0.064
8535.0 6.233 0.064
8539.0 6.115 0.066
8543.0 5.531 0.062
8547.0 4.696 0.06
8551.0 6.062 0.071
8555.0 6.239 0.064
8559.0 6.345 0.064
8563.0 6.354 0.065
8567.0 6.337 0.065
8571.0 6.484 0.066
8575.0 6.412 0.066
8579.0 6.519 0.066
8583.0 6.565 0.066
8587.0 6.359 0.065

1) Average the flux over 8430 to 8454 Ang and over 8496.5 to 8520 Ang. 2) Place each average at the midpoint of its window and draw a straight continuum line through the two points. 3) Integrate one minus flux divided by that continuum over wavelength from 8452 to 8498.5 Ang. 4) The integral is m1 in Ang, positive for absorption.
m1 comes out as -0.9 Ang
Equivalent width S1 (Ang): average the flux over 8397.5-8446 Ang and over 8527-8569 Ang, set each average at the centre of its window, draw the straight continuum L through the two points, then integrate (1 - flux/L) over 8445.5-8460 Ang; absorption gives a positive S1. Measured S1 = 0.2 Ang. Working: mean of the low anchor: 6.48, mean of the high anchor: 6.02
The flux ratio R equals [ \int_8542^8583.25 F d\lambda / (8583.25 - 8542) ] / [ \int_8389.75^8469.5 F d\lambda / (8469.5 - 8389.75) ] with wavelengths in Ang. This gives 1.0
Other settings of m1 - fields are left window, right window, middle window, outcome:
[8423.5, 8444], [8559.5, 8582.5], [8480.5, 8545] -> 2.40 Ang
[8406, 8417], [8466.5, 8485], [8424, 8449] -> 1.00 Ang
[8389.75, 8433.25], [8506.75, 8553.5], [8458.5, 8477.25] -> 0.29 Ang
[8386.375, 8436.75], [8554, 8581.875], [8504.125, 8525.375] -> 0.98 Ang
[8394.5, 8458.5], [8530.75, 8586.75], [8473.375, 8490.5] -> 0.23 Ang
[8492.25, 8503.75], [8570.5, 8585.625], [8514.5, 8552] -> 1.69 Ang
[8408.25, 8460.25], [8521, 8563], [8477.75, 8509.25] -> 0.14 Ang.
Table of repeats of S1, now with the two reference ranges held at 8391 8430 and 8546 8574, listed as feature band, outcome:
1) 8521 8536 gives 0.1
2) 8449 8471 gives 0.7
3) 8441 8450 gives 0.3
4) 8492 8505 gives 0.8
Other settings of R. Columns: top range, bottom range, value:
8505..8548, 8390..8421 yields 0.91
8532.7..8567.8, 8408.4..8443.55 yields 0.93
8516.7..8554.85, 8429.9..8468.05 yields 0.95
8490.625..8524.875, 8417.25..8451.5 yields 0.97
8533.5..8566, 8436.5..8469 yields 0.96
